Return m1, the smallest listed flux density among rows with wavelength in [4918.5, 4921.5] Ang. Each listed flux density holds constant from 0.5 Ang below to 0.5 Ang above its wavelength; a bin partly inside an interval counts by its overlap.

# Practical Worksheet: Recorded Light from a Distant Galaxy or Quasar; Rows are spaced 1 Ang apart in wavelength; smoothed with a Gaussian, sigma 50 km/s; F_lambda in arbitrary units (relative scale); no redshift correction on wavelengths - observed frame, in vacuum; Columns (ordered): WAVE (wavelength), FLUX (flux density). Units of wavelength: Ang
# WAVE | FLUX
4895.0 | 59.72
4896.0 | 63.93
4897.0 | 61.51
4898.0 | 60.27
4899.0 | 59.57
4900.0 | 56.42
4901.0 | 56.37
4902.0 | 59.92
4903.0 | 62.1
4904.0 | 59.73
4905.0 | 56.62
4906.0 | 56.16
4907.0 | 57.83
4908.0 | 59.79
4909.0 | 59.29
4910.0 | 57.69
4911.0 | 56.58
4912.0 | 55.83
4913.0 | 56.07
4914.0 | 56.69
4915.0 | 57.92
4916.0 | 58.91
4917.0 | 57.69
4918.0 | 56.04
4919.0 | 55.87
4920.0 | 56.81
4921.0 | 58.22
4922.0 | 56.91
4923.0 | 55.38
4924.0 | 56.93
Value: 55.87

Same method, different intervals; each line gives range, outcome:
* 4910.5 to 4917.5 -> 55.83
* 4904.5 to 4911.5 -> 56.16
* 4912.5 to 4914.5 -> 56.07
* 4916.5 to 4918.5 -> 56.04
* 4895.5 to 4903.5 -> 56.37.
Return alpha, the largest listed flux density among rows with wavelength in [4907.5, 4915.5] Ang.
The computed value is 59.79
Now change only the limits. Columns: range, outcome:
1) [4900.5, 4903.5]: 62.1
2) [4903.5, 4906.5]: 59.73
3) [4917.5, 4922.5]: 58.22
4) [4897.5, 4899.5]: 60.27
